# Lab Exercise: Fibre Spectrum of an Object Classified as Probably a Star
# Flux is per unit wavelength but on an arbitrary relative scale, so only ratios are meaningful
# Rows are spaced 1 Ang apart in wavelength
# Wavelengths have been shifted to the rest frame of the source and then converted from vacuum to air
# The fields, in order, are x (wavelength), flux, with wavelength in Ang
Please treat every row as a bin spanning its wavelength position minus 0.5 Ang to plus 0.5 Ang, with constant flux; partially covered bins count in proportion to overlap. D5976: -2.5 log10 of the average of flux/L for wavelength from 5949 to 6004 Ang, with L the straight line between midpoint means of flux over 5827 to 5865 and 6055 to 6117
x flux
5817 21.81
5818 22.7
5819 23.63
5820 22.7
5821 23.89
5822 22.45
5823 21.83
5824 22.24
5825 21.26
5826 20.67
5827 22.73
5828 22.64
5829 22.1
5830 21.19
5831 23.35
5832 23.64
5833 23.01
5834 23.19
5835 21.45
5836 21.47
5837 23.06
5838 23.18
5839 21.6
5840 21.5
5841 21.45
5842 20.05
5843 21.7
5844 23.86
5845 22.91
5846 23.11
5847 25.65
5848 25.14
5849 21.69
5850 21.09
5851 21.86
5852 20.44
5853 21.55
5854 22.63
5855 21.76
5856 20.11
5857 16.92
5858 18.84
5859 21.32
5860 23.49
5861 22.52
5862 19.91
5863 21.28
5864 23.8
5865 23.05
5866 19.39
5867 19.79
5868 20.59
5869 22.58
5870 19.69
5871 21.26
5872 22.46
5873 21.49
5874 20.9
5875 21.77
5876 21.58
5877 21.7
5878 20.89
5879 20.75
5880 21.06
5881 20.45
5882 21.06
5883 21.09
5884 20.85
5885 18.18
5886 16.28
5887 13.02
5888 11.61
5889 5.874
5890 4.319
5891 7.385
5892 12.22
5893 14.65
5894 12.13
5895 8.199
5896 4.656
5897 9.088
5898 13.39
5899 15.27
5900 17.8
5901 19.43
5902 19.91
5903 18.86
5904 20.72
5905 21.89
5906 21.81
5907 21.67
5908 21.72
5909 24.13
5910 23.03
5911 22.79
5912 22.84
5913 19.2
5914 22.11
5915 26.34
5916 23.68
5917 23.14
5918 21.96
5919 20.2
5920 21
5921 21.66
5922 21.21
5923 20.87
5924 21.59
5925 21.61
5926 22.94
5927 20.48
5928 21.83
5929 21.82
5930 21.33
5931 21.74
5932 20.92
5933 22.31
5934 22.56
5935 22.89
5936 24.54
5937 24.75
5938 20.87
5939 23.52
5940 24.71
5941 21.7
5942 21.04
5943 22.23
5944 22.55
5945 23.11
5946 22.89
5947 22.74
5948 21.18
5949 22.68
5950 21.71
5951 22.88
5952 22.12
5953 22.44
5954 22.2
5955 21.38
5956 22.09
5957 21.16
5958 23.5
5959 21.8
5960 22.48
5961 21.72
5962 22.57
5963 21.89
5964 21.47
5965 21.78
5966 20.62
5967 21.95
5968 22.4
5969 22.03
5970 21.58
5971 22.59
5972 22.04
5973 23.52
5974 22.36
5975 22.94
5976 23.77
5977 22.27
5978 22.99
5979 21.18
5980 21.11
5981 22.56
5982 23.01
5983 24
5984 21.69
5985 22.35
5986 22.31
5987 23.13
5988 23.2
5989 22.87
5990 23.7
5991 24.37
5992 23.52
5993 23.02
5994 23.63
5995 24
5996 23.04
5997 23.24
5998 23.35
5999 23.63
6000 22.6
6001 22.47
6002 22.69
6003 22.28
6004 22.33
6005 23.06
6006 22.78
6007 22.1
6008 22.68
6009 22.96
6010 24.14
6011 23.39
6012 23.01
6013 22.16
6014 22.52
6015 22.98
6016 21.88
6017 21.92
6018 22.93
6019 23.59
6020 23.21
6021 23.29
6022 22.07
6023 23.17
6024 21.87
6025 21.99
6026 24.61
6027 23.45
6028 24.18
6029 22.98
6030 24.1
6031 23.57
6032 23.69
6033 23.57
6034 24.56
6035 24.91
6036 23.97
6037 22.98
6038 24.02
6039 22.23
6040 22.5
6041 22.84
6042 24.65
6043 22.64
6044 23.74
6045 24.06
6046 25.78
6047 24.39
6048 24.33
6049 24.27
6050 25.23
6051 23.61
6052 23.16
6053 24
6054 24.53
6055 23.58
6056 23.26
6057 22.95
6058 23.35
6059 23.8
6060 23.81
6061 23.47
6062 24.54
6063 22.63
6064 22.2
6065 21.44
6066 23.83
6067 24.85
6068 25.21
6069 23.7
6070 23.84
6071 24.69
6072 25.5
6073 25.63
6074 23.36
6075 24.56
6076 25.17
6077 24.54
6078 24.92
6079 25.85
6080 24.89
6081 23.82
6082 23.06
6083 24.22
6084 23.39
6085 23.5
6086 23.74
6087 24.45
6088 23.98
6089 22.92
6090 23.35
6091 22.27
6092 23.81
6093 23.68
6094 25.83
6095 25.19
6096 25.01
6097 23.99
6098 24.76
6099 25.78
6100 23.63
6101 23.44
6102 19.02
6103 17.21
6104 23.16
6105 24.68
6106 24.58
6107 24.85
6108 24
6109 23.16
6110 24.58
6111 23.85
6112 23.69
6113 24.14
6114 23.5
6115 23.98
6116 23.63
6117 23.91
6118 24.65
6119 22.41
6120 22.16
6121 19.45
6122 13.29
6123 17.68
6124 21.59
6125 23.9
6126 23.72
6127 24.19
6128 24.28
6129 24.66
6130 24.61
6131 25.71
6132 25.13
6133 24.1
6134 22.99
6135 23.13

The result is 0.02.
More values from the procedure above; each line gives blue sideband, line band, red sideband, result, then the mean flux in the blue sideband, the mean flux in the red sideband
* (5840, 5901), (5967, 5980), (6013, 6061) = -0.03 mag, 18.9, 23.5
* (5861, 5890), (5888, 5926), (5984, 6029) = 0.13 mag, 19.5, 23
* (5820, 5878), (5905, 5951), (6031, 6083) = 0.02 mag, 21.9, 24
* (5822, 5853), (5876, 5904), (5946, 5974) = 0.40 mag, 22.3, 22.1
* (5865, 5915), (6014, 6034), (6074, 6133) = -0.08 mag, 18.2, 23.5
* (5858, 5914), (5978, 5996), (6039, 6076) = -0.06 mag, 18.5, 23.9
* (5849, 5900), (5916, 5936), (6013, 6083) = -0.10 mag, 18.2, 23.7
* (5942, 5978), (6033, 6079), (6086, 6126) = -0.05 mag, 22.2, 23.1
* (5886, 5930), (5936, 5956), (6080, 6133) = -0.18 mag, 18.2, 23.4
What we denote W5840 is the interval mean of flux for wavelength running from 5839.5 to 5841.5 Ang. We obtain 21.5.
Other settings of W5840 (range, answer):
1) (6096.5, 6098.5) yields 24.4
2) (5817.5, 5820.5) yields 23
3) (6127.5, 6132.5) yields 24.9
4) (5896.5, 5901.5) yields 15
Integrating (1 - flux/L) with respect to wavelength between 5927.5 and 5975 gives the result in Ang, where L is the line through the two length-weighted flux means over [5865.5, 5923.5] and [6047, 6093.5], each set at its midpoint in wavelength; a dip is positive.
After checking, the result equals -4.42 Ang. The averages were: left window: 18.7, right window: 23.9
